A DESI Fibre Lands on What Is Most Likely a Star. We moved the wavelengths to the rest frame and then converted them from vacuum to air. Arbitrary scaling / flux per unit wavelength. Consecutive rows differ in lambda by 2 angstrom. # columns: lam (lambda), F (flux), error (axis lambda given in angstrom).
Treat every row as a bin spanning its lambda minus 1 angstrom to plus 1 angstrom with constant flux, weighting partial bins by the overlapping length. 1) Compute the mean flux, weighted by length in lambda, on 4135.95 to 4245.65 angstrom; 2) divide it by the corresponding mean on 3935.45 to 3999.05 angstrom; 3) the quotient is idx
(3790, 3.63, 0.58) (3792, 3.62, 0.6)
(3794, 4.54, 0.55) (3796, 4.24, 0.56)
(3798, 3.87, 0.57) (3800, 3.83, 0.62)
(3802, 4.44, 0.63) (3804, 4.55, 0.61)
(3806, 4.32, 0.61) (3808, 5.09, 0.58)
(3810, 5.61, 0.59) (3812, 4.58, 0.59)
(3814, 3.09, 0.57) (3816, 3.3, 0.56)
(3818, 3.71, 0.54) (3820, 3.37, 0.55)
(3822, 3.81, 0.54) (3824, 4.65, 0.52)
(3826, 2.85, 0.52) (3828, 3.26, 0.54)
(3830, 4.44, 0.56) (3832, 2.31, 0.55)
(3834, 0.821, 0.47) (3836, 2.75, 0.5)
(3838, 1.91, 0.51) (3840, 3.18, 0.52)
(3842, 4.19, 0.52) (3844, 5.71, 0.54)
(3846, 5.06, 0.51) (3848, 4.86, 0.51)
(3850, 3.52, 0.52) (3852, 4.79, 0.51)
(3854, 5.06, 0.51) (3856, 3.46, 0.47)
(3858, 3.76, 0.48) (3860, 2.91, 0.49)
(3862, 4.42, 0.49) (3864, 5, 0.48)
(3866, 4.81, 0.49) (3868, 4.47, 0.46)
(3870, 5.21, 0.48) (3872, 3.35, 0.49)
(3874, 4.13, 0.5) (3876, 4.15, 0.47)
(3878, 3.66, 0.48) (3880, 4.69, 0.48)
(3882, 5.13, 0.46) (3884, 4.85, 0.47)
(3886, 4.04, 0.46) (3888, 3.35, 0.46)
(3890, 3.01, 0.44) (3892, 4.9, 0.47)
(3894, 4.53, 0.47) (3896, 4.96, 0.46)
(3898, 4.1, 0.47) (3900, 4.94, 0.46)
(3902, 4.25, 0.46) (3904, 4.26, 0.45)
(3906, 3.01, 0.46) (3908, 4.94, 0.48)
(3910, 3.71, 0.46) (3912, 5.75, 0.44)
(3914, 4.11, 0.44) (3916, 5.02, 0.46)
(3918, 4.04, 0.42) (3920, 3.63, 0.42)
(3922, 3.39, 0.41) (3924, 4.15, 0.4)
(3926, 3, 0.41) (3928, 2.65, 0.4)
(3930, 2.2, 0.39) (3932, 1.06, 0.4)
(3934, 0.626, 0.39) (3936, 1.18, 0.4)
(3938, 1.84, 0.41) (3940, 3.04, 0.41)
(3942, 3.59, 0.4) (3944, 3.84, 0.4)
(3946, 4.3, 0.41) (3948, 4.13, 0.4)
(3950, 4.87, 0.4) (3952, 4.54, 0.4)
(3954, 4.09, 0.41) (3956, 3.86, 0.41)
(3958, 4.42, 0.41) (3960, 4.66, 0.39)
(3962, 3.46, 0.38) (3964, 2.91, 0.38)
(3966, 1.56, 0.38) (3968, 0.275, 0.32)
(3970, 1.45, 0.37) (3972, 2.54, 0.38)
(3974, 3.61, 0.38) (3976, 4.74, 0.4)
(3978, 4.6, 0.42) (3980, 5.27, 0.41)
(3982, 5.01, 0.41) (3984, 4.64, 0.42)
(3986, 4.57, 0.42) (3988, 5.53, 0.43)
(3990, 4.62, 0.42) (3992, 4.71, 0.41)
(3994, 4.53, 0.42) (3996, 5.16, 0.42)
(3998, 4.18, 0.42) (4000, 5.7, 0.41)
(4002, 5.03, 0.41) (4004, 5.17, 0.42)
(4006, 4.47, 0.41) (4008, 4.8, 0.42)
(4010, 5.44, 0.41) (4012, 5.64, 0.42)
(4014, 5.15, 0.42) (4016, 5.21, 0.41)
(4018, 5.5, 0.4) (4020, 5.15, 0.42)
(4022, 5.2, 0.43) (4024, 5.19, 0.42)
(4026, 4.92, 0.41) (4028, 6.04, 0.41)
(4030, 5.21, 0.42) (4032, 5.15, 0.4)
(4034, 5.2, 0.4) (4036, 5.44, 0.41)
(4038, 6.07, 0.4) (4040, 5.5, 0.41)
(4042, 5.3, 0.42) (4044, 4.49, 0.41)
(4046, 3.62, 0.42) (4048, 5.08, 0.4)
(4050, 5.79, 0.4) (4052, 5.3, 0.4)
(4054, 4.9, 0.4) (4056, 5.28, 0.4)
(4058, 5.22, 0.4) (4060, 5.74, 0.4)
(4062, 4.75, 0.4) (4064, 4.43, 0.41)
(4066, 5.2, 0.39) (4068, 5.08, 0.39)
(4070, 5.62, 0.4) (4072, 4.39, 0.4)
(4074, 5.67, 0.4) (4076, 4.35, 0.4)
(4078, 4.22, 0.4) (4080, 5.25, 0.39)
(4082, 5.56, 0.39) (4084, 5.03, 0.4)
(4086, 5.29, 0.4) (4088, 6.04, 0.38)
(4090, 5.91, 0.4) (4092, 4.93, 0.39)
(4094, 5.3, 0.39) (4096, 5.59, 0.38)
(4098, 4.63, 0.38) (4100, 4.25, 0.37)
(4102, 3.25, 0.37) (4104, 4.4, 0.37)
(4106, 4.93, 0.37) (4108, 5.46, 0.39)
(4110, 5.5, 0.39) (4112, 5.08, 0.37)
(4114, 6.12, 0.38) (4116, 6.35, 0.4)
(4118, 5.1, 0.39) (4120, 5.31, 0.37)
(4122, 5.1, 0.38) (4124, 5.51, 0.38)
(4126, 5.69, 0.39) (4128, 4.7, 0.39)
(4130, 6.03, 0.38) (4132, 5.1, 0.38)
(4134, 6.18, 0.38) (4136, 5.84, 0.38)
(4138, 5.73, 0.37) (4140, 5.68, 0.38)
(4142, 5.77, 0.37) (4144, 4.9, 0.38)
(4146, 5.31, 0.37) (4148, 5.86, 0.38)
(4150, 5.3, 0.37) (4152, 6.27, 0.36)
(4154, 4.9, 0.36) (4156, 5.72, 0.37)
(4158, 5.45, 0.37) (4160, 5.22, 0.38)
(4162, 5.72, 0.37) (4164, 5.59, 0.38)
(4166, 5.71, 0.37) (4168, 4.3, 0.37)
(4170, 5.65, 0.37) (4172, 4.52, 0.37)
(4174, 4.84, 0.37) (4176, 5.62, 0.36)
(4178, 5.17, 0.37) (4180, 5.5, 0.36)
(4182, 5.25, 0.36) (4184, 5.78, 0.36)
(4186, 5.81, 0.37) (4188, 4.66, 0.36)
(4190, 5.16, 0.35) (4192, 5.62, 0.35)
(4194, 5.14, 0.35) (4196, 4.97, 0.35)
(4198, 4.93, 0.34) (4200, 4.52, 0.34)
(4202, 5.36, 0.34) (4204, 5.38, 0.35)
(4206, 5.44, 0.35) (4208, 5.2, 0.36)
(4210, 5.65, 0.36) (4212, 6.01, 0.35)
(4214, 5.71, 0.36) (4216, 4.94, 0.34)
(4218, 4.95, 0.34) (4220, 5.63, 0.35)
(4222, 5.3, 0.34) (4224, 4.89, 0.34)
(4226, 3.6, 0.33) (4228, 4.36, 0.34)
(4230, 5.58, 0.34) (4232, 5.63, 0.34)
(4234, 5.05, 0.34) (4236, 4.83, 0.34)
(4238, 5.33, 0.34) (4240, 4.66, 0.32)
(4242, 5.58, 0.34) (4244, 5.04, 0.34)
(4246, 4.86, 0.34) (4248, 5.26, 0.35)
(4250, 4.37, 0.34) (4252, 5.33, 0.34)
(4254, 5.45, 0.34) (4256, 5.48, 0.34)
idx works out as 1.4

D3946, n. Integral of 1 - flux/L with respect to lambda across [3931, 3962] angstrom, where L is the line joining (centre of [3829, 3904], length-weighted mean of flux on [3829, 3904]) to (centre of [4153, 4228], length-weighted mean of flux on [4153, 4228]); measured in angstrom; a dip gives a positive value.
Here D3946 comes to 7.3 angstrom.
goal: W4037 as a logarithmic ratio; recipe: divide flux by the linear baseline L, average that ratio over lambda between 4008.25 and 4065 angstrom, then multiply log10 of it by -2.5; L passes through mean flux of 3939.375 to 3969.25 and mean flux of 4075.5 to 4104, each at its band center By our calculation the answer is -0.18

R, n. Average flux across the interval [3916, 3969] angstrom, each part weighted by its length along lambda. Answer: 3.16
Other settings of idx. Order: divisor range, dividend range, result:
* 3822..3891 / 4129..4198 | 1.38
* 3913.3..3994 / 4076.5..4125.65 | 1.45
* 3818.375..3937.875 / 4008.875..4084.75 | 1.36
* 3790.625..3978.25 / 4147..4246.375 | 1.38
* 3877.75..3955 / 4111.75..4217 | 1.43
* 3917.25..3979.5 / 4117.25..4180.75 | 1.70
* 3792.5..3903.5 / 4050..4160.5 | 1.30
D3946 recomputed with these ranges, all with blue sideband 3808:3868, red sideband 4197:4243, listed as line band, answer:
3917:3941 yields 9.2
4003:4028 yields -4.1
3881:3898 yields -1.2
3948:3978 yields 6.0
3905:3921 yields -0.6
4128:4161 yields -4.4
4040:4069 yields -2.7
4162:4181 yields -0.9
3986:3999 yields -1.1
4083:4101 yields -1.9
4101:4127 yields -2.3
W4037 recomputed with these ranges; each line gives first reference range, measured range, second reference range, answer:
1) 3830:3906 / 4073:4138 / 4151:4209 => -0.05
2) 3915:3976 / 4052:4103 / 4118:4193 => -0.11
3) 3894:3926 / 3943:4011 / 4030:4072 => 0.12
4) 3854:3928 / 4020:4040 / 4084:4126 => -0.11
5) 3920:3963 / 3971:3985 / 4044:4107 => -0.16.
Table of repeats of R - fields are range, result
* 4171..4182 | 5.14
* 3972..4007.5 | 4.73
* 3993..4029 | 5.14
